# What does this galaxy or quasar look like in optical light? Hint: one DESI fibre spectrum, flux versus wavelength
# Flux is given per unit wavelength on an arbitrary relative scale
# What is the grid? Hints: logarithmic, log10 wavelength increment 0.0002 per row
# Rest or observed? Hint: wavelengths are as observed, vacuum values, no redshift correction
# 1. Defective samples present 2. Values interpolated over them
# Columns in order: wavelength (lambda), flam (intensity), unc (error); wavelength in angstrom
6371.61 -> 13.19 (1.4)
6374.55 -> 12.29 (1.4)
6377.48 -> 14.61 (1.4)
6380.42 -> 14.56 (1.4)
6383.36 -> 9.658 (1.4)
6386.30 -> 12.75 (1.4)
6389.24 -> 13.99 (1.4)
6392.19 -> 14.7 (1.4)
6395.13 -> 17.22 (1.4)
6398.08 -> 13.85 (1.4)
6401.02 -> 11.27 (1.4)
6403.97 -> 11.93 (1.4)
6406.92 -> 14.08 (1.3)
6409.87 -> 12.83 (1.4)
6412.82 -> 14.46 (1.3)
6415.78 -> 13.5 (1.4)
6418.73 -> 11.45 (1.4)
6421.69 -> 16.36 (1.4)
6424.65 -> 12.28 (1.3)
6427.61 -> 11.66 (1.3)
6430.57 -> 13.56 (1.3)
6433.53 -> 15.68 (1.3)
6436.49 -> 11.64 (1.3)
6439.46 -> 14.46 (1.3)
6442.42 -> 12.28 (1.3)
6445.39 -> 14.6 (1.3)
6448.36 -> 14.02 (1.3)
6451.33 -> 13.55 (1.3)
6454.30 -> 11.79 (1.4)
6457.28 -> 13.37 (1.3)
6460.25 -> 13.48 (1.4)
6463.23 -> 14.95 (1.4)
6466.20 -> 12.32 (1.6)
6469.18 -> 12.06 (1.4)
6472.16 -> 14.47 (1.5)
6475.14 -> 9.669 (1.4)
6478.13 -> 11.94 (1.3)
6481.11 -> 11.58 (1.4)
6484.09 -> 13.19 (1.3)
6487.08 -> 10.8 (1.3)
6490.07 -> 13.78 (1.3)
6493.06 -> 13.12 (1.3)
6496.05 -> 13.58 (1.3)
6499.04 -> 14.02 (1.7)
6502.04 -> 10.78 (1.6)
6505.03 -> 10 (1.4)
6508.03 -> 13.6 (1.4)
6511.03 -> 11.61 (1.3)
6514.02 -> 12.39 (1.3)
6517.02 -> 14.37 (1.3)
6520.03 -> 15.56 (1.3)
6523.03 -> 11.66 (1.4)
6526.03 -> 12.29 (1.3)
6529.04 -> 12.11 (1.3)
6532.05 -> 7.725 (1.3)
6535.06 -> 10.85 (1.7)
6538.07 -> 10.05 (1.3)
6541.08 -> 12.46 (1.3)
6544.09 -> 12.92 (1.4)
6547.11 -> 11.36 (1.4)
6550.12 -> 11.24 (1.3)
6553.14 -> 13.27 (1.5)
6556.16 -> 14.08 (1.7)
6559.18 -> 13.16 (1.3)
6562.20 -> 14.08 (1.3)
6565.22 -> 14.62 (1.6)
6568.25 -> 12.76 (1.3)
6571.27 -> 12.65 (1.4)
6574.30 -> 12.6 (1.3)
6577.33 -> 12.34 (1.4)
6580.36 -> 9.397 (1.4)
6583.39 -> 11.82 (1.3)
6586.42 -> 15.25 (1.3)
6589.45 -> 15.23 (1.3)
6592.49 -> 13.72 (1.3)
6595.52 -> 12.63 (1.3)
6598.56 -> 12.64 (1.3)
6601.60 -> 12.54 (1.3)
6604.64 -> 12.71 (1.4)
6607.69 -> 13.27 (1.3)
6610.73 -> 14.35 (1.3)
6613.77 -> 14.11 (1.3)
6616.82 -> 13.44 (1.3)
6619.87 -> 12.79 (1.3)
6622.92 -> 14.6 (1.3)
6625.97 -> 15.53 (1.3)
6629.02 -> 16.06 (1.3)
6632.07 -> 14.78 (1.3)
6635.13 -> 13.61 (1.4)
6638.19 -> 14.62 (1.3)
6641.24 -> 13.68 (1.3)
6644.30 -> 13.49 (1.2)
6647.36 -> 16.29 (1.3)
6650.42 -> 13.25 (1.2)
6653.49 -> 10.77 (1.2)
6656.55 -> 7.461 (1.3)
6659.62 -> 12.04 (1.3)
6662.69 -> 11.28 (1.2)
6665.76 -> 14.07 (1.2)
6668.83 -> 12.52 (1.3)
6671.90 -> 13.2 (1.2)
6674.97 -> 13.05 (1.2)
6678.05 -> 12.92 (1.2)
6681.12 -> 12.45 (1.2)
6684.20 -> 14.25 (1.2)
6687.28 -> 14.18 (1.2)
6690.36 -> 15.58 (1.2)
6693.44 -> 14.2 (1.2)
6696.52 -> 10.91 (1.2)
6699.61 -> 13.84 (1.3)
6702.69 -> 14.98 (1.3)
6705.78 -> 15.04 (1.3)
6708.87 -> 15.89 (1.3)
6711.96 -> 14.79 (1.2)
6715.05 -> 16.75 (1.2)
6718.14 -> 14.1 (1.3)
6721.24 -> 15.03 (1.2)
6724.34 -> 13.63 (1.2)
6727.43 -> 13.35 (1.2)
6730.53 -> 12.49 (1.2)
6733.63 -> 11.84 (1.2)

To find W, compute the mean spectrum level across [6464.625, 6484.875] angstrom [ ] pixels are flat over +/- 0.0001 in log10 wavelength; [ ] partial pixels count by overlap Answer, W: 12.2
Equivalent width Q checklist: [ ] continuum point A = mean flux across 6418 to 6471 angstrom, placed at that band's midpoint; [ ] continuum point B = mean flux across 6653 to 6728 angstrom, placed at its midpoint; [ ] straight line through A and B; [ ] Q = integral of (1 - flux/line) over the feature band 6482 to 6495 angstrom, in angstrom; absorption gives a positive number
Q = 0.6 angstrom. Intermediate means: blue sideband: 13.3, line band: 12.7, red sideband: 13.5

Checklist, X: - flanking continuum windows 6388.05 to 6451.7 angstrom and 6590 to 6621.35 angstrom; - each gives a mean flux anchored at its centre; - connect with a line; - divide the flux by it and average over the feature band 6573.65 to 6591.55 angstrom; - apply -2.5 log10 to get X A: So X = 0.042 mag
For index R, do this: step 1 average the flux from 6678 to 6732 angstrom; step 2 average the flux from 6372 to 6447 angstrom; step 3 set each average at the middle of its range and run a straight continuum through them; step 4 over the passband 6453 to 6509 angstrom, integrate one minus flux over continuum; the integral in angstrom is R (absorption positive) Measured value 4.4 angstrom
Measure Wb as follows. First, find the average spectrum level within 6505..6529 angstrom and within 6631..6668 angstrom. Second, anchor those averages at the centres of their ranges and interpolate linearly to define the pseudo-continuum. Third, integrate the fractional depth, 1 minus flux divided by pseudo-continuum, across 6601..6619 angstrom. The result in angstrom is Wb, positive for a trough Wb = -0.8 angstrom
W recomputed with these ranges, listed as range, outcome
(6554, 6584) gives 12.8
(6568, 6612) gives 12.9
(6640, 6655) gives 13.5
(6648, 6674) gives 12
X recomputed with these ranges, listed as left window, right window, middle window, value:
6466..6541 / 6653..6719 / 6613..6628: -0.10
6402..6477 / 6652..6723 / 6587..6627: -0.02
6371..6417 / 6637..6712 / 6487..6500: 0.01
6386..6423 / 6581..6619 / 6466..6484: 0.13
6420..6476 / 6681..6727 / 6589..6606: 0.07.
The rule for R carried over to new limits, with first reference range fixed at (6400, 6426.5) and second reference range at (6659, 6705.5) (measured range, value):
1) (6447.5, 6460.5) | 0.0 angstrom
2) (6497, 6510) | 1.1 angstrom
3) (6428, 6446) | -0.5 angstrom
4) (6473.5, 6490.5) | 1.9 angstrom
